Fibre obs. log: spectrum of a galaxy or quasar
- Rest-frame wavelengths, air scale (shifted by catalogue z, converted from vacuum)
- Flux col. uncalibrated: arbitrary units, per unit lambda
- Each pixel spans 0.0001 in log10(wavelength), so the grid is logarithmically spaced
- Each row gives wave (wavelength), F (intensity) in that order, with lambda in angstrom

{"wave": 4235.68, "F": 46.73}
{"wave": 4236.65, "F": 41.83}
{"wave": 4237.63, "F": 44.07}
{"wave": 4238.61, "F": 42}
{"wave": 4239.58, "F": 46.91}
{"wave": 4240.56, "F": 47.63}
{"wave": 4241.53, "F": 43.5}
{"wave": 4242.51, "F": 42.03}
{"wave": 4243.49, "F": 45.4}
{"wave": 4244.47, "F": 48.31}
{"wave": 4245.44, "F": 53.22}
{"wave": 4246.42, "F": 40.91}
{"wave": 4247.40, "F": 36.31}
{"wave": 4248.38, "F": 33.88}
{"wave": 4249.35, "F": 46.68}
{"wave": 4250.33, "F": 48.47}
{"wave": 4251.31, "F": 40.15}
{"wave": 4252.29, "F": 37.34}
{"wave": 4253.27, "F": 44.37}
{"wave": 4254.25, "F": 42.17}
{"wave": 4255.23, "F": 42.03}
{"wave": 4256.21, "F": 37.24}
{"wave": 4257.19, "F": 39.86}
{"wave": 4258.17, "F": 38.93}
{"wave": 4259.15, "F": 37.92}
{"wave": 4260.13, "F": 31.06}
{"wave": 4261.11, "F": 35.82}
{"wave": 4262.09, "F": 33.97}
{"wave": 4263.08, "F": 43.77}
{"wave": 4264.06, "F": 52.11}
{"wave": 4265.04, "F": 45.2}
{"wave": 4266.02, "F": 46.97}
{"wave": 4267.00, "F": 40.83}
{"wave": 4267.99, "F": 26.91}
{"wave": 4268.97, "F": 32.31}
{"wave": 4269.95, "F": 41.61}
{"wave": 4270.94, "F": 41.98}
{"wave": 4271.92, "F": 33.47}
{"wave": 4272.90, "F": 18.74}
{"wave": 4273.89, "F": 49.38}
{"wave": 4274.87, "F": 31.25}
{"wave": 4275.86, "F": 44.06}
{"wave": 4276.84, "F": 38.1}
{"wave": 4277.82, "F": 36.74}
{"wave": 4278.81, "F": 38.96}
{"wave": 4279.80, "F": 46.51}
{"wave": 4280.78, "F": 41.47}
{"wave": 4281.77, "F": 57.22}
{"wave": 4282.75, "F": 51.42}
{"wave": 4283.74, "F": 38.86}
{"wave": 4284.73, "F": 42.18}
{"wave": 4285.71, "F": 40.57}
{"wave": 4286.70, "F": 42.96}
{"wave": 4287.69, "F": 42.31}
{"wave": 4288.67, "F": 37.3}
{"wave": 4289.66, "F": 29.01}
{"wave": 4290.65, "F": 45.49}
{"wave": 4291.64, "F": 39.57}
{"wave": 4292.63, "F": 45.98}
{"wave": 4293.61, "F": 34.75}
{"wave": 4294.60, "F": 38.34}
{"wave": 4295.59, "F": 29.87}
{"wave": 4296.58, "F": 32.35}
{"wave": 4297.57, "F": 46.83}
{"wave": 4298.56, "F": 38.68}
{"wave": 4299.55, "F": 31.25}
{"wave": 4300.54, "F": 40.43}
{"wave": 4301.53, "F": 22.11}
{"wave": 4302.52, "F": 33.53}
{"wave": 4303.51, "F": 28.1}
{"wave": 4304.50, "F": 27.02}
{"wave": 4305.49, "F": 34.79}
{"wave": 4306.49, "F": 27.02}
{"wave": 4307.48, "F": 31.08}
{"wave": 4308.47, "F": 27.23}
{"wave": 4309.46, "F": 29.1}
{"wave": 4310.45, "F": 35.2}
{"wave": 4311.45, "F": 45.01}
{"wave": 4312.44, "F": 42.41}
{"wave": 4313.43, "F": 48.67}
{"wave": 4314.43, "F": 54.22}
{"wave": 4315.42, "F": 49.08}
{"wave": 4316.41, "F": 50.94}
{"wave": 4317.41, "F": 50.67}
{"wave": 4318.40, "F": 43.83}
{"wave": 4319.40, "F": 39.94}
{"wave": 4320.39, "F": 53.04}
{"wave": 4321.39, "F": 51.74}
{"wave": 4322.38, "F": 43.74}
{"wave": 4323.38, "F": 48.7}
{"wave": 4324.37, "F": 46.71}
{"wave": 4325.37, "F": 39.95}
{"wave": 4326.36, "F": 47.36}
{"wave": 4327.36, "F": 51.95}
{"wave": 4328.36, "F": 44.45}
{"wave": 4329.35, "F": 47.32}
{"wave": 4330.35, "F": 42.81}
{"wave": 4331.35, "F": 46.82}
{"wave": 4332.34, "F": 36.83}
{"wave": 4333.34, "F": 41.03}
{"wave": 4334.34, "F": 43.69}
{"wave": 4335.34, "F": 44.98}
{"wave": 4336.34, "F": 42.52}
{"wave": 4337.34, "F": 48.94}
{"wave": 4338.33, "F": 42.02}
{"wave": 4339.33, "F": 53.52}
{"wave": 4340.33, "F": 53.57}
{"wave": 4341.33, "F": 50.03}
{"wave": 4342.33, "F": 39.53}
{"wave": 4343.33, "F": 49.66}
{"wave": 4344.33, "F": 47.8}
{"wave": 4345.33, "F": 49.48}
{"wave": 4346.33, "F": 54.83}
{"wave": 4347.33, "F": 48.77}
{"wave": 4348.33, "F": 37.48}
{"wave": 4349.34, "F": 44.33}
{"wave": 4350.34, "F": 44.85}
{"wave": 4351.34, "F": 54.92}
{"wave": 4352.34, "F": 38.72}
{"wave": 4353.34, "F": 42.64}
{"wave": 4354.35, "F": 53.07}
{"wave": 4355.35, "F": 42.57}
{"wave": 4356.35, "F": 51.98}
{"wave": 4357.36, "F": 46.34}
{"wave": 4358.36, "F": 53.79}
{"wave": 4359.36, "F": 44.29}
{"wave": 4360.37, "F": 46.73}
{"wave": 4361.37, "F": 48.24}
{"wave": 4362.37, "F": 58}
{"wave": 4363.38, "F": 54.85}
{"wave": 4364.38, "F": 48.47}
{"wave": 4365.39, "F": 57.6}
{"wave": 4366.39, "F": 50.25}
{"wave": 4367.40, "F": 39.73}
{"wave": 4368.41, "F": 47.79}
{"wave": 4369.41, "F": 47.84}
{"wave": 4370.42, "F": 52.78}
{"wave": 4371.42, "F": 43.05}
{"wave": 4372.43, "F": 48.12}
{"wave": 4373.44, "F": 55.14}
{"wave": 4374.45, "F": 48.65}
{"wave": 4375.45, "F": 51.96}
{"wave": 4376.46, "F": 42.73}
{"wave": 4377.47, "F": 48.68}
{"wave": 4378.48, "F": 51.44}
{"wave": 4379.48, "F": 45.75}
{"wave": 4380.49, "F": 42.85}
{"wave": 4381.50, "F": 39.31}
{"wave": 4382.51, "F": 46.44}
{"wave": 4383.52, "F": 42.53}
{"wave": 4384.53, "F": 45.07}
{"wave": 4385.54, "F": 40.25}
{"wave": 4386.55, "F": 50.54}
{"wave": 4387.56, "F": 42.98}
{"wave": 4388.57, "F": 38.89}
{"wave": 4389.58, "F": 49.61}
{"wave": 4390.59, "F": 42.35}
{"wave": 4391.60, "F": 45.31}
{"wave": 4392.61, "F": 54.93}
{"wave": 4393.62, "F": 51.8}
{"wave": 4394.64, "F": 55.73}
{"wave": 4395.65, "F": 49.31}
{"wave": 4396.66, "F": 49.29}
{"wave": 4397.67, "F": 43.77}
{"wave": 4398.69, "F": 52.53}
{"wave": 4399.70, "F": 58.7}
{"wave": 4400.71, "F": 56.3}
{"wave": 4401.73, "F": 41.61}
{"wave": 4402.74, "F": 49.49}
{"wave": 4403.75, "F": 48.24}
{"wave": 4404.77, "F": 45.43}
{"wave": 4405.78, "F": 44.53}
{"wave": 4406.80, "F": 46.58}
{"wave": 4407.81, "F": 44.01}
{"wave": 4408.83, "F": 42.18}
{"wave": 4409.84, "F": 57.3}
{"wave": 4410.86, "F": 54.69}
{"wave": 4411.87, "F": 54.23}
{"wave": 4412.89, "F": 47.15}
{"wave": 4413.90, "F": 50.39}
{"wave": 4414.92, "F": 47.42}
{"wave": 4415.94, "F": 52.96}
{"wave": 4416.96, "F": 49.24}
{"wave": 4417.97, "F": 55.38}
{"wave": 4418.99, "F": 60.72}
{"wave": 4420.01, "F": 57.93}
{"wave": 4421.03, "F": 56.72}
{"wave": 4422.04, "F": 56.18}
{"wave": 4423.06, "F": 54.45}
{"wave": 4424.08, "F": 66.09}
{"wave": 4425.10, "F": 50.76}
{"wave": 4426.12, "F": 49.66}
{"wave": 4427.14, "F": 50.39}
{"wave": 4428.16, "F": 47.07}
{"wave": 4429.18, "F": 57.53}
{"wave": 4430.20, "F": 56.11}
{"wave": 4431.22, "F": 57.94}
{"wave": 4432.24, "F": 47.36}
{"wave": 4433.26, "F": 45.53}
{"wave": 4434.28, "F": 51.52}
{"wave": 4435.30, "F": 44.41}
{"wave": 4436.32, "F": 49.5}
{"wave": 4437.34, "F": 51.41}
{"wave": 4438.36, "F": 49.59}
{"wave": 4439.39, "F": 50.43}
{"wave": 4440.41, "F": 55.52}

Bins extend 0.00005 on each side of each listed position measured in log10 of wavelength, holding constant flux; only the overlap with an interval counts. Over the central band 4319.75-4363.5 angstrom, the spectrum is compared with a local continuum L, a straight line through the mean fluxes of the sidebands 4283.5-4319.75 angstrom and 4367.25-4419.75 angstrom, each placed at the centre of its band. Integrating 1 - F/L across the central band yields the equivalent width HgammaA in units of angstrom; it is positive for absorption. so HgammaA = -4.5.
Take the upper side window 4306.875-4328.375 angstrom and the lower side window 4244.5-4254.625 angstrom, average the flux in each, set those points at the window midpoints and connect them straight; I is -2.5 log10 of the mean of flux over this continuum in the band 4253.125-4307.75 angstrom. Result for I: 0.14 mag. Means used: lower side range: 42.6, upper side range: 44.2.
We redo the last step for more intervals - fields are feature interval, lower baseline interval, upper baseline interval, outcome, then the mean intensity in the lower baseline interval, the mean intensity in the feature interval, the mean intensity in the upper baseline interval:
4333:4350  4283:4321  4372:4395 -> -0.094 mag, 38.8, 46.6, 46.9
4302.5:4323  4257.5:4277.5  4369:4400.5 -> 0.039 mag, 38.2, 40.5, 47.8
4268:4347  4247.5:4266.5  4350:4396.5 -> 0.062 mag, 40.9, 41.5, 47.8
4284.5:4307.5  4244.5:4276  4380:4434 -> 0.174 mag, 39.7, 35.9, 49.9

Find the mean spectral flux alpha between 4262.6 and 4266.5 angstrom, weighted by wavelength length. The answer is 47.1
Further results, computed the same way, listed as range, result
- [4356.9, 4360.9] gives 47.9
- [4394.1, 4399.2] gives 50.1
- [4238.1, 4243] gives 44.4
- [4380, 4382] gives 41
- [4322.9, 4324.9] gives 47.6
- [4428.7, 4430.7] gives 56.8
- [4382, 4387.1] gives 44.9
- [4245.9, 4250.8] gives 41.3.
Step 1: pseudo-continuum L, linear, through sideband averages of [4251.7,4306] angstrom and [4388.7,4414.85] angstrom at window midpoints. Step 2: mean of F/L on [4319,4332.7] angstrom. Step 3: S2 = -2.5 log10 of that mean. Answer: -0.08 mag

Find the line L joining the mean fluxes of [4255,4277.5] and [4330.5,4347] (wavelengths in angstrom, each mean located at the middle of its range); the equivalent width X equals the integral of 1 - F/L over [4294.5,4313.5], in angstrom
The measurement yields 3.8 angstrom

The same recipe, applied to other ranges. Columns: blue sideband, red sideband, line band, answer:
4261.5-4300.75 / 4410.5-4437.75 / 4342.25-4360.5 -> -0.40 angstrom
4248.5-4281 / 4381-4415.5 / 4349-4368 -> -1.30 angstrom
